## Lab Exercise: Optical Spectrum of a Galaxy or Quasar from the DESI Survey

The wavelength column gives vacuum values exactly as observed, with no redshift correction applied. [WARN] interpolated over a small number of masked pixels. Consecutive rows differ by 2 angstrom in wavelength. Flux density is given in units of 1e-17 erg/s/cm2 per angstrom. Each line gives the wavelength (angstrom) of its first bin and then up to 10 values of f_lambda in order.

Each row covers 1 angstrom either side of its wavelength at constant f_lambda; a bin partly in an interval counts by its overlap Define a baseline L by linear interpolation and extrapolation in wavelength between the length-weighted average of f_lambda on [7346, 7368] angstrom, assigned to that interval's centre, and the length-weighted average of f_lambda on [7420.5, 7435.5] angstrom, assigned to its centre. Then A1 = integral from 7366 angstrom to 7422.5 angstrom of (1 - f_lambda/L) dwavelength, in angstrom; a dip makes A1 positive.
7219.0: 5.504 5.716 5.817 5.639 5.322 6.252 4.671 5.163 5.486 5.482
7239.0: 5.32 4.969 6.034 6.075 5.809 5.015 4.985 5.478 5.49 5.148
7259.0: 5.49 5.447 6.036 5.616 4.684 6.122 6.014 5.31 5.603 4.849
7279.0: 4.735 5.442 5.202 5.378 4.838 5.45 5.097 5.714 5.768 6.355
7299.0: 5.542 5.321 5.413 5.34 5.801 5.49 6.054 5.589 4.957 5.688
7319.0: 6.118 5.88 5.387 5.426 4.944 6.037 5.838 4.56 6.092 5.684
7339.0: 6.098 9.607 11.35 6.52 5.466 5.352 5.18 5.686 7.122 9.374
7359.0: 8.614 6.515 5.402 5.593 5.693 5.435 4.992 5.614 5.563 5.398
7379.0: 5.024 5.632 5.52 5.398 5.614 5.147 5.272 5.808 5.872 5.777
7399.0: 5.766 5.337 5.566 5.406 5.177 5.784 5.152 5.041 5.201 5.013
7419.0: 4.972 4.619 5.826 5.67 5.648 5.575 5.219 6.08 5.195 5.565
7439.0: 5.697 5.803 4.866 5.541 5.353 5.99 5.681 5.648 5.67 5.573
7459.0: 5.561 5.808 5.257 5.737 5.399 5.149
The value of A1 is 5.04 angstrom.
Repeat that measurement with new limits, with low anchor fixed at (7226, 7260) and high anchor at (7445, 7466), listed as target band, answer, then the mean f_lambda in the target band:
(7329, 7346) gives -4.3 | 6.91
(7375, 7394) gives 0.4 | 5.43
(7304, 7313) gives -0.3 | 5.66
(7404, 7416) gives 0.6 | 5.29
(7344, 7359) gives -2.7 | 6.53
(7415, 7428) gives 0.7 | 5.28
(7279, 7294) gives 0.5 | 5.27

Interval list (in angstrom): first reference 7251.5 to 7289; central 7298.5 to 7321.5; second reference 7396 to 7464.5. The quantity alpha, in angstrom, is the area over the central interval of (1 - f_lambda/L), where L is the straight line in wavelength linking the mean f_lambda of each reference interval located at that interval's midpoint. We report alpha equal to -0.8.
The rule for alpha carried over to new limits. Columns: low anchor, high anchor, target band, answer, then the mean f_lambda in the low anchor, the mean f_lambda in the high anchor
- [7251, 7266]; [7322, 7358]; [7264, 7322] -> 3.9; 5.49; 6.43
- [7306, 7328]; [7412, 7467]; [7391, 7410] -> -0.3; 5.58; 5.47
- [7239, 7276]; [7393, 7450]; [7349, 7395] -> -3.4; 5.51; 5.46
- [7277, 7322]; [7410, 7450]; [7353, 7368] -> -3.8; 5.49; 5.4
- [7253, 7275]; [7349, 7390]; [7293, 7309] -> 0.1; 5.54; 5.91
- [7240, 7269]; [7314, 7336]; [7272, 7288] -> 0.9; 5.47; 5.54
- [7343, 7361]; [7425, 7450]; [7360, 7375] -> 2.4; 6.92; 5.55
